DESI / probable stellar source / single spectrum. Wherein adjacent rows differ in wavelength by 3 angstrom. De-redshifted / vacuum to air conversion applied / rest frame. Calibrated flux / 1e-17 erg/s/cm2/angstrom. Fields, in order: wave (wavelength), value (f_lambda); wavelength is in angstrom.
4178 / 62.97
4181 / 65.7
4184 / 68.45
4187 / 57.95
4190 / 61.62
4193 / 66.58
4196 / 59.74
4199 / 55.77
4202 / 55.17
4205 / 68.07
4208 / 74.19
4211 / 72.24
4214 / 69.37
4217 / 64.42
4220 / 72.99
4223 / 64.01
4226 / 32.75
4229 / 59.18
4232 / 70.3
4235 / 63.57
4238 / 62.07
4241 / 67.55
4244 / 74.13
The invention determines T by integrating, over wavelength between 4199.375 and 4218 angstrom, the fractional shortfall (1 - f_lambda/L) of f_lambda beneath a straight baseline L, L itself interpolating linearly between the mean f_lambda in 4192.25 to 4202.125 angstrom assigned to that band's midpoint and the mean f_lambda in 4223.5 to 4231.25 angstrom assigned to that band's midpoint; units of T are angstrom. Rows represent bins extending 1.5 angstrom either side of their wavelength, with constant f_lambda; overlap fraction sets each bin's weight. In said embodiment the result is -3.6 angstrom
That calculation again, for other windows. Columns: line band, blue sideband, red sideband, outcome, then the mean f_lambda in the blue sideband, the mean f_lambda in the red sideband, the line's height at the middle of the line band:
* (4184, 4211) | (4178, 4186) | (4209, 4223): 1.6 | 65.7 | 69.3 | 67.4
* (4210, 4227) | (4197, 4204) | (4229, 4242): -0.7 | 56.7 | 65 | 61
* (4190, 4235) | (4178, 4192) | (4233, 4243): 0.8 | 63.5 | 65.2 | 64.4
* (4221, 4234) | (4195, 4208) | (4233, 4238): 1.2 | 61.4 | 63.8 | 63.2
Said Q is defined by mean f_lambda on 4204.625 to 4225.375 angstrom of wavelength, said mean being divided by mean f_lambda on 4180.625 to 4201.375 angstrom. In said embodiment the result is 1.10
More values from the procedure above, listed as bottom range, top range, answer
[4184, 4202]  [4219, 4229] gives 0.93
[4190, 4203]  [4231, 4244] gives 1.12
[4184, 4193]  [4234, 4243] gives 1.04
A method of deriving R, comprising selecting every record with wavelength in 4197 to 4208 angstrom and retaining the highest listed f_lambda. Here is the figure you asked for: 74.19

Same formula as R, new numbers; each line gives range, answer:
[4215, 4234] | 72.99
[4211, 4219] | 72.24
